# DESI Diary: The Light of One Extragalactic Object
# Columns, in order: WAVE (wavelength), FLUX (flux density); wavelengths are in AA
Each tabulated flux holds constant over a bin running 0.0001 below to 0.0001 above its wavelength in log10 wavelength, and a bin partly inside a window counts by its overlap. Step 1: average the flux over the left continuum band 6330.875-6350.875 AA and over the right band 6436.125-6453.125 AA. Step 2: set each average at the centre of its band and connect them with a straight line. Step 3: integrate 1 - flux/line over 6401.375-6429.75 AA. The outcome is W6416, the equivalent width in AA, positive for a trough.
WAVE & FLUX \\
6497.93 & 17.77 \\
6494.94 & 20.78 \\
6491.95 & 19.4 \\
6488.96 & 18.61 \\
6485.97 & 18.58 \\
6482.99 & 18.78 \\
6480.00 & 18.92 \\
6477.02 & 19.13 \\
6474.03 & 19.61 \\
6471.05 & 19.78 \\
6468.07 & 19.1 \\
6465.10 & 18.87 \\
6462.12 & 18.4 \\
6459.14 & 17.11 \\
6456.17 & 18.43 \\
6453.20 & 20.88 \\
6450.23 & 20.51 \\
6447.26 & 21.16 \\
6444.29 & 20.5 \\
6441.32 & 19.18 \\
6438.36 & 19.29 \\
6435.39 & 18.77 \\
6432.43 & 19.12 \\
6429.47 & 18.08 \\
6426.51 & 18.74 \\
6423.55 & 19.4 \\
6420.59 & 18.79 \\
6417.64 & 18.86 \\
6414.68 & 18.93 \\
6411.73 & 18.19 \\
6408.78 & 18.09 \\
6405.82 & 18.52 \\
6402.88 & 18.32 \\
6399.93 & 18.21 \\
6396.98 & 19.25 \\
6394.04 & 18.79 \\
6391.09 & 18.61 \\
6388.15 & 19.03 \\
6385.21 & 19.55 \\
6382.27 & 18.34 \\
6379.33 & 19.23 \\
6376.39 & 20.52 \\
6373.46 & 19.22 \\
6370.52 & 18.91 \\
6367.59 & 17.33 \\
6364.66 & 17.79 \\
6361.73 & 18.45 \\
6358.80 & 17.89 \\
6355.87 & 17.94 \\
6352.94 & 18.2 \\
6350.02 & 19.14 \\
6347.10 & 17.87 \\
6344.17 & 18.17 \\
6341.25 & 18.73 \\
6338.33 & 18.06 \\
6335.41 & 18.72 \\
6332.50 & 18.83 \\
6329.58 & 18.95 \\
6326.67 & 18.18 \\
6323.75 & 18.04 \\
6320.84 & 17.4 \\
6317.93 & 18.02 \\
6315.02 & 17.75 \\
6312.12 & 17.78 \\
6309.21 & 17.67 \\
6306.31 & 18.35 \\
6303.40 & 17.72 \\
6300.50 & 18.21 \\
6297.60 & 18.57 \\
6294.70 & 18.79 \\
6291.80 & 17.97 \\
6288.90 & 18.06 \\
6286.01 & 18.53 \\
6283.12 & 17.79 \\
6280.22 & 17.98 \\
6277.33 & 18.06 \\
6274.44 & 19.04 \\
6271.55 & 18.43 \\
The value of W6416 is 1.5 AA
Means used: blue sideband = 18.5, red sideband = 20.1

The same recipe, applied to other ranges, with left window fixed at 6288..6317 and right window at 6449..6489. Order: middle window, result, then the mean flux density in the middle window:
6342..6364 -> 0.2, 18.2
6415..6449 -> -0.8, 19.3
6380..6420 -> -0.1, 18.7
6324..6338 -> -0.2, 18.6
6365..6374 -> 0.1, 18.3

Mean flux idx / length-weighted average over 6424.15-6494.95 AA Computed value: 19.2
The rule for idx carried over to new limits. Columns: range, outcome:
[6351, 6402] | 18.7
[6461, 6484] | 19.1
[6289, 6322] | 18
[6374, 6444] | 18.9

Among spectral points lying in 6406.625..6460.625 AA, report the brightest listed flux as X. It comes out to 21.16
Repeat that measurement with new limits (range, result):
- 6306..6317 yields 18.35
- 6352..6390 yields 20.52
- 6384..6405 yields 19.55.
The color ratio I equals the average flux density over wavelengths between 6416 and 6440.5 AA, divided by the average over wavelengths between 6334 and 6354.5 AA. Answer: 1.0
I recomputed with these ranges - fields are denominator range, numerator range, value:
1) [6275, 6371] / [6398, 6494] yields 1.05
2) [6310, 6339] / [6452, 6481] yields 1.05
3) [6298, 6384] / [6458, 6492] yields 1.03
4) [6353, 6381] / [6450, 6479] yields 1.03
